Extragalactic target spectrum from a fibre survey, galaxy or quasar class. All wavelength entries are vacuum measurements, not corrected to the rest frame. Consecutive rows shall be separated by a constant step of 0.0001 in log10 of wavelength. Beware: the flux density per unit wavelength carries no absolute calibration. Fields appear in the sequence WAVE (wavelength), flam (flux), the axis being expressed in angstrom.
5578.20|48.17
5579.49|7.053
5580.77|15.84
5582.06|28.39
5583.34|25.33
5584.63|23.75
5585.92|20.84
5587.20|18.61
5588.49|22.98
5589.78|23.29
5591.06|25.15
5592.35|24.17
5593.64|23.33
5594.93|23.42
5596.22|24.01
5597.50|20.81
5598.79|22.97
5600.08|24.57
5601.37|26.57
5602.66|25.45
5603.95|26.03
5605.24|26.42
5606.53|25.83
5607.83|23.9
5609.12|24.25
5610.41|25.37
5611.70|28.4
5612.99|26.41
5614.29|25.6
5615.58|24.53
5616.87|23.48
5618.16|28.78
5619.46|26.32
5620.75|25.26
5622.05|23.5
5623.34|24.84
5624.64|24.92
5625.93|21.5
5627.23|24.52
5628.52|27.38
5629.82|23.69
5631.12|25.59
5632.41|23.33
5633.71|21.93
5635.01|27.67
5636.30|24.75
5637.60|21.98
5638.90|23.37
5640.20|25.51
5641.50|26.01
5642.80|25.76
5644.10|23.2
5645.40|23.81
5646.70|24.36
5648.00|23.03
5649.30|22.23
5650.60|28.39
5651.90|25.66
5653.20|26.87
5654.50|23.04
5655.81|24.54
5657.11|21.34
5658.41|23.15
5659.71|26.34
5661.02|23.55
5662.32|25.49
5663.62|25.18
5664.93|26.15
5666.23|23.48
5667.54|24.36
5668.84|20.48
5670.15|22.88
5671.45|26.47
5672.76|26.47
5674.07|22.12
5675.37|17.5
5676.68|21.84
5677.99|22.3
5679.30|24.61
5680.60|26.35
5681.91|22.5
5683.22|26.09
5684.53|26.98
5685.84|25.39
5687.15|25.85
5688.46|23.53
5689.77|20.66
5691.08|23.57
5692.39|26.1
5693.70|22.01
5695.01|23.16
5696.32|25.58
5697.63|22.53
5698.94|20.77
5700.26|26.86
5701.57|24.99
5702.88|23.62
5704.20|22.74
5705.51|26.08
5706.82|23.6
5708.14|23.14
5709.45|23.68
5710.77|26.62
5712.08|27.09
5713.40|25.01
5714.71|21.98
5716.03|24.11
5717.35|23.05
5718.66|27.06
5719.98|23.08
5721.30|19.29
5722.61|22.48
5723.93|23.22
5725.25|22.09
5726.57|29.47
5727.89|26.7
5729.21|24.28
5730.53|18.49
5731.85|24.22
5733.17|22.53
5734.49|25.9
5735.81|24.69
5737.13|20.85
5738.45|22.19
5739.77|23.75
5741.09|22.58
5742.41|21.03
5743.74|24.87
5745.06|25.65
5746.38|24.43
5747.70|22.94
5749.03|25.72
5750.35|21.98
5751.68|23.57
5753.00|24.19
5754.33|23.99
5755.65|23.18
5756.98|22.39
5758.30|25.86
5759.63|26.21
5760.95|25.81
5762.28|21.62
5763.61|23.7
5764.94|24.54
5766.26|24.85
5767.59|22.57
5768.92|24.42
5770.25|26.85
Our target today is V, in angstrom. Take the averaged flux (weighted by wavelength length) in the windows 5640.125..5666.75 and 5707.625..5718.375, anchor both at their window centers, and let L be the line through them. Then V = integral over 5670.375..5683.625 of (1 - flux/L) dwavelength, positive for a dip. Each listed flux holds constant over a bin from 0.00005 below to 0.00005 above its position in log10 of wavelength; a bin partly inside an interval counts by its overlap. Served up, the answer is 0.5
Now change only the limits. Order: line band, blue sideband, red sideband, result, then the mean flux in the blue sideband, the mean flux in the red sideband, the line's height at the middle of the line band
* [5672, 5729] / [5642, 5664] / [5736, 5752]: -0.31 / 24.5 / 23.3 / 23.9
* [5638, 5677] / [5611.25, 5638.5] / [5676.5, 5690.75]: 0.74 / 24.9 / 24.2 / 24.6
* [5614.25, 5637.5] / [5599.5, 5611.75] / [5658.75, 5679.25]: 0.15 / 25.5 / 23.7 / 24.9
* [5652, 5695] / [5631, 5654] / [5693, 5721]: 0.65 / 24.6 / 24.1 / 24.4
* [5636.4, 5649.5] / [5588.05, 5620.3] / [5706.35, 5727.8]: 0.33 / 24.9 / 24.1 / 24.6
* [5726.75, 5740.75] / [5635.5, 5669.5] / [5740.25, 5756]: 0.14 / 24.3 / 23.7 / 23.8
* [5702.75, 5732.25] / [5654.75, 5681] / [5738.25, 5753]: -0.42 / 23.7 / 23.6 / 23.6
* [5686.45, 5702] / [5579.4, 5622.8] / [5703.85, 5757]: 0.04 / 24.1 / 23.8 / 23.9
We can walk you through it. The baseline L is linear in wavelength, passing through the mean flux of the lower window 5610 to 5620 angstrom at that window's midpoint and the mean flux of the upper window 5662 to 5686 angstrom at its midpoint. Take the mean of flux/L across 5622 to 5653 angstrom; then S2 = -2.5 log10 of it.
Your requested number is 0.03 mag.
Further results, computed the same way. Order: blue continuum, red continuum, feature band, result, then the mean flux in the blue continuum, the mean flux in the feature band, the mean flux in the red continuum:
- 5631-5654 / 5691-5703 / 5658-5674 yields -0.004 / 24.6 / 24.4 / 24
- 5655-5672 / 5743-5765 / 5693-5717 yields 0.001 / 24.1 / 24.1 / 24.1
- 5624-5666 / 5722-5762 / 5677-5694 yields -0.004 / 24.5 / 24.3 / 23.8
